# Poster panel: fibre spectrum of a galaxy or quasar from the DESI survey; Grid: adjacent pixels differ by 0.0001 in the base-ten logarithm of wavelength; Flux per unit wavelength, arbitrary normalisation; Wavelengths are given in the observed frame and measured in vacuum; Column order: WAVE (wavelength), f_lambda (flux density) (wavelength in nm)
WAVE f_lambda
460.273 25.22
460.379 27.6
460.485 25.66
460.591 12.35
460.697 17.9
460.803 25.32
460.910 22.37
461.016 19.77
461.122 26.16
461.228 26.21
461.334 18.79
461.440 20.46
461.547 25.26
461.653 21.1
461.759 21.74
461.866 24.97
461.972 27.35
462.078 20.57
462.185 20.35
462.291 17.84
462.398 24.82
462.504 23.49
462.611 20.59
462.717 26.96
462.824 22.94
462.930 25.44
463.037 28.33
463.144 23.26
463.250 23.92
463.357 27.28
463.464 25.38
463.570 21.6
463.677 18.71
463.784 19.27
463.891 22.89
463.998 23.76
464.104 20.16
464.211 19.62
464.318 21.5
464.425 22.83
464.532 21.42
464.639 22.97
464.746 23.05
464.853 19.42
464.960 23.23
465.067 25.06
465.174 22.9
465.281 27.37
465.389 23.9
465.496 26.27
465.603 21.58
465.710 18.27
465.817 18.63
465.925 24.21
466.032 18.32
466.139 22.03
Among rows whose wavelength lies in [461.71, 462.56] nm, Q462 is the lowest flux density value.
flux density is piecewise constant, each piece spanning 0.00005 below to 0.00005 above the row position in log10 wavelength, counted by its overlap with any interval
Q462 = 17.84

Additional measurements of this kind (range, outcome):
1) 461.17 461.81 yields 18.79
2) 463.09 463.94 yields 18.71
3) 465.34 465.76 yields 18.27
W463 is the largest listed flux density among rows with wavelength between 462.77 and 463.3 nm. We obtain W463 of 28.33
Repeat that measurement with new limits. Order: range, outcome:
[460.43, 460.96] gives 25.66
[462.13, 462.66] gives 24.82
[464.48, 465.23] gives 25.06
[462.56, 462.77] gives 26.96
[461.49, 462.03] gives 27.35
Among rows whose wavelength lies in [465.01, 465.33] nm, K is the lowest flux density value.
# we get 22.9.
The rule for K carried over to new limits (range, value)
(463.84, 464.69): 19.62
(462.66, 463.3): 22.94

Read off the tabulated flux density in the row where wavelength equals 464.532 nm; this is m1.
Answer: 21.42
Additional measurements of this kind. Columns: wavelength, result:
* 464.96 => 23.23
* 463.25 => 23.92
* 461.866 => 24.97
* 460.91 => 22.37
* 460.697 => 17.9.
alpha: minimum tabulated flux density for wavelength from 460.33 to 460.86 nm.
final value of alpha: 12.35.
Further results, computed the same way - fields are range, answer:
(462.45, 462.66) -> 20.59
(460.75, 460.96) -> 22.37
